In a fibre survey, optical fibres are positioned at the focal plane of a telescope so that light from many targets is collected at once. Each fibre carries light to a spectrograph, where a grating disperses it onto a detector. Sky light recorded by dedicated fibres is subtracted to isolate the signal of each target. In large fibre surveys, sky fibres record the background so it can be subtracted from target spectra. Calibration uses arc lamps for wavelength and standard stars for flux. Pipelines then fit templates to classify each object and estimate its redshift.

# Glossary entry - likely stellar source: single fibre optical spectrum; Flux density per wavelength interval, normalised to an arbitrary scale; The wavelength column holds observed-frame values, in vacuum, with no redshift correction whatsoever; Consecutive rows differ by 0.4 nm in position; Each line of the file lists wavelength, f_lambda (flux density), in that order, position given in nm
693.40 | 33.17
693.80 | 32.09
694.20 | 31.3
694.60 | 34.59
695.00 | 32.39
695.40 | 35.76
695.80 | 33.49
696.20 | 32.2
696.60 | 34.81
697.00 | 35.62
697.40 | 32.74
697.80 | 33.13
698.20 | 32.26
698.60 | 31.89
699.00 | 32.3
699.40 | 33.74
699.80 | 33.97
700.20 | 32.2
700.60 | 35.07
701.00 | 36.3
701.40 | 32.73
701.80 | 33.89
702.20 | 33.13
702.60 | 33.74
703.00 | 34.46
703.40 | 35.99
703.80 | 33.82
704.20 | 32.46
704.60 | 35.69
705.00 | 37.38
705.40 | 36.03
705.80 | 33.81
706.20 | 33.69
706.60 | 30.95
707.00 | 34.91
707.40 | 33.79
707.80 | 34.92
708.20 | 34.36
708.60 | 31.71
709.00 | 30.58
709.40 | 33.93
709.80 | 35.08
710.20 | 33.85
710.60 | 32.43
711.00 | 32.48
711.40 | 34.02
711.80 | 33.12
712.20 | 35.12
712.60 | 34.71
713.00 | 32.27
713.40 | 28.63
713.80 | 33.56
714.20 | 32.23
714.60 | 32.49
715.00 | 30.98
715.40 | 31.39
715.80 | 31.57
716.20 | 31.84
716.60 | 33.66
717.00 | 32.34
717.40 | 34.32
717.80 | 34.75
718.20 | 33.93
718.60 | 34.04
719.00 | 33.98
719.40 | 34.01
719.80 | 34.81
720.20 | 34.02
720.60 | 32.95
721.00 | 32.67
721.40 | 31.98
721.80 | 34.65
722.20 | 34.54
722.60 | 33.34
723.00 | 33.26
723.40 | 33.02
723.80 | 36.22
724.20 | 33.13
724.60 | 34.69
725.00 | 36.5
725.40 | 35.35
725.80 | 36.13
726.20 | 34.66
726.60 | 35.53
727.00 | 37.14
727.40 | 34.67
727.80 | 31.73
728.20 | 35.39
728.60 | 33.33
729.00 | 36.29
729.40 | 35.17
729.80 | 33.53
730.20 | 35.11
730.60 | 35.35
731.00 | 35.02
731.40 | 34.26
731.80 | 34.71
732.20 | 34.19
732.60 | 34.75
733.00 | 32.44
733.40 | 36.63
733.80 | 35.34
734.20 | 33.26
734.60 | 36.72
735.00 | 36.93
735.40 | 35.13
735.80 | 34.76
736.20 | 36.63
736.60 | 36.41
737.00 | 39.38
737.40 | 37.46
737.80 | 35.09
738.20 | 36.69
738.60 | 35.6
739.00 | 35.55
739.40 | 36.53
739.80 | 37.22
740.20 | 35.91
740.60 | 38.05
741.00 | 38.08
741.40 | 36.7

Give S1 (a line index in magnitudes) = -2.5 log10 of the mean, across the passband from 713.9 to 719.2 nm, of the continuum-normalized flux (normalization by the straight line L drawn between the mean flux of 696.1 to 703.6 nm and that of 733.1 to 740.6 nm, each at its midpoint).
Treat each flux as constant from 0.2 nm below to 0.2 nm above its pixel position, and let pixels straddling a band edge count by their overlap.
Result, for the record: 0.062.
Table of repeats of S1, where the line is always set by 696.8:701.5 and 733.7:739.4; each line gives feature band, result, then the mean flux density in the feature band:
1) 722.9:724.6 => 0.037 mag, 34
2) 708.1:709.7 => 0.049 mag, 32.7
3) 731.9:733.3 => 0.055 mag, 34.1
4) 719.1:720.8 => 0.031 mag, 33.9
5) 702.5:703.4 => -0.025 mag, 34.6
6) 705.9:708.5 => 0.012 mag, 33.7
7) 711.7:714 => 0.050 mag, 32.9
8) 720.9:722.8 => 0.051 mag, 33.5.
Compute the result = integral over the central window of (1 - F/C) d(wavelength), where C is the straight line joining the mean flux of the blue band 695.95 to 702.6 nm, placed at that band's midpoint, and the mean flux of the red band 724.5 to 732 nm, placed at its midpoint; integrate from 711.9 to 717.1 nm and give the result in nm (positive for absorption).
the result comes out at 0.288 nm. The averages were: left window 33.5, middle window 32.4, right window 35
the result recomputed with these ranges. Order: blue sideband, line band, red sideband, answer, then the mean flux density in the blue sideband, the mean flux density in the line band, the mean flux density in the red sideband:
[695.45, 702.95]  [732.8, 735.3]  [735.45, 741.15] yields 0.07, 33.6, 35.2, 36.6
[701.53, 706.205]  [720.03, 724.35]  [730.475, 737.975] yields 0.18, 34.5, 33.6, 35.5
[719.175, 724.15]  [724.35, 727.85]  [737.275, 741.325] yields -0.08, 33.8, 35.3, 36.6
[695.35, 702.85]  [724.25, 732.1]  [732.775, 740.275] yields 0.11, 33.6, 34.9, 36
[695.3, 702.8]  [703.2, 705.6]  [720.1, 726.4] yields -0.11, 33.6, 35.2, 34.2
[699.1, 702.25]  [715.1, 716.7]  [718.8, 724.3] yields 0.09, 33.9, 31.9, 33.8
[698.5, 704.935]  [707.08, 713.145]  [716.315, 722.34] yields 0.06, 33.9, 33.5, 33.7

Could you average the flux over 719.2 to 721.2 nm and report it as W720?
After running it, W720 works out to 33.7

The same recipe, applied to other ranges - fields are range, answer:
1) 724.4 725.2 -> 35.6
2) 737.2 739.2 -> 36.1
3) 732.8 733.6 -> 34.5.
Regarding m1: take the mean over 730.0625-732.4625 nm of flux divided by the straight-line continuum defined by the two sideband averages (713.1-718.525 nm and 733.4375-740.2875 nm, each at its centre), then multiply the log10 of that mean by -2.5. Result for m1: 0.01 mag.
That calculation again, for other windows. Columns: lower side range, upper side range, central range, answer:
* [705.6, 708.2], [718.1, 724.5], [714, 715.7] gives 0.07 mag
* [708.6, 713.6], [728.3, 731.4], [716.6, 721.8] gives 0.00 mag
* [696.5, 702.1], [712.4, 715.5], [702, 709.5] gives -0.03 mag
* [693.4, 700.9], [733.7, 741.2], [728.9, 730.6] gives 0.02 mag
